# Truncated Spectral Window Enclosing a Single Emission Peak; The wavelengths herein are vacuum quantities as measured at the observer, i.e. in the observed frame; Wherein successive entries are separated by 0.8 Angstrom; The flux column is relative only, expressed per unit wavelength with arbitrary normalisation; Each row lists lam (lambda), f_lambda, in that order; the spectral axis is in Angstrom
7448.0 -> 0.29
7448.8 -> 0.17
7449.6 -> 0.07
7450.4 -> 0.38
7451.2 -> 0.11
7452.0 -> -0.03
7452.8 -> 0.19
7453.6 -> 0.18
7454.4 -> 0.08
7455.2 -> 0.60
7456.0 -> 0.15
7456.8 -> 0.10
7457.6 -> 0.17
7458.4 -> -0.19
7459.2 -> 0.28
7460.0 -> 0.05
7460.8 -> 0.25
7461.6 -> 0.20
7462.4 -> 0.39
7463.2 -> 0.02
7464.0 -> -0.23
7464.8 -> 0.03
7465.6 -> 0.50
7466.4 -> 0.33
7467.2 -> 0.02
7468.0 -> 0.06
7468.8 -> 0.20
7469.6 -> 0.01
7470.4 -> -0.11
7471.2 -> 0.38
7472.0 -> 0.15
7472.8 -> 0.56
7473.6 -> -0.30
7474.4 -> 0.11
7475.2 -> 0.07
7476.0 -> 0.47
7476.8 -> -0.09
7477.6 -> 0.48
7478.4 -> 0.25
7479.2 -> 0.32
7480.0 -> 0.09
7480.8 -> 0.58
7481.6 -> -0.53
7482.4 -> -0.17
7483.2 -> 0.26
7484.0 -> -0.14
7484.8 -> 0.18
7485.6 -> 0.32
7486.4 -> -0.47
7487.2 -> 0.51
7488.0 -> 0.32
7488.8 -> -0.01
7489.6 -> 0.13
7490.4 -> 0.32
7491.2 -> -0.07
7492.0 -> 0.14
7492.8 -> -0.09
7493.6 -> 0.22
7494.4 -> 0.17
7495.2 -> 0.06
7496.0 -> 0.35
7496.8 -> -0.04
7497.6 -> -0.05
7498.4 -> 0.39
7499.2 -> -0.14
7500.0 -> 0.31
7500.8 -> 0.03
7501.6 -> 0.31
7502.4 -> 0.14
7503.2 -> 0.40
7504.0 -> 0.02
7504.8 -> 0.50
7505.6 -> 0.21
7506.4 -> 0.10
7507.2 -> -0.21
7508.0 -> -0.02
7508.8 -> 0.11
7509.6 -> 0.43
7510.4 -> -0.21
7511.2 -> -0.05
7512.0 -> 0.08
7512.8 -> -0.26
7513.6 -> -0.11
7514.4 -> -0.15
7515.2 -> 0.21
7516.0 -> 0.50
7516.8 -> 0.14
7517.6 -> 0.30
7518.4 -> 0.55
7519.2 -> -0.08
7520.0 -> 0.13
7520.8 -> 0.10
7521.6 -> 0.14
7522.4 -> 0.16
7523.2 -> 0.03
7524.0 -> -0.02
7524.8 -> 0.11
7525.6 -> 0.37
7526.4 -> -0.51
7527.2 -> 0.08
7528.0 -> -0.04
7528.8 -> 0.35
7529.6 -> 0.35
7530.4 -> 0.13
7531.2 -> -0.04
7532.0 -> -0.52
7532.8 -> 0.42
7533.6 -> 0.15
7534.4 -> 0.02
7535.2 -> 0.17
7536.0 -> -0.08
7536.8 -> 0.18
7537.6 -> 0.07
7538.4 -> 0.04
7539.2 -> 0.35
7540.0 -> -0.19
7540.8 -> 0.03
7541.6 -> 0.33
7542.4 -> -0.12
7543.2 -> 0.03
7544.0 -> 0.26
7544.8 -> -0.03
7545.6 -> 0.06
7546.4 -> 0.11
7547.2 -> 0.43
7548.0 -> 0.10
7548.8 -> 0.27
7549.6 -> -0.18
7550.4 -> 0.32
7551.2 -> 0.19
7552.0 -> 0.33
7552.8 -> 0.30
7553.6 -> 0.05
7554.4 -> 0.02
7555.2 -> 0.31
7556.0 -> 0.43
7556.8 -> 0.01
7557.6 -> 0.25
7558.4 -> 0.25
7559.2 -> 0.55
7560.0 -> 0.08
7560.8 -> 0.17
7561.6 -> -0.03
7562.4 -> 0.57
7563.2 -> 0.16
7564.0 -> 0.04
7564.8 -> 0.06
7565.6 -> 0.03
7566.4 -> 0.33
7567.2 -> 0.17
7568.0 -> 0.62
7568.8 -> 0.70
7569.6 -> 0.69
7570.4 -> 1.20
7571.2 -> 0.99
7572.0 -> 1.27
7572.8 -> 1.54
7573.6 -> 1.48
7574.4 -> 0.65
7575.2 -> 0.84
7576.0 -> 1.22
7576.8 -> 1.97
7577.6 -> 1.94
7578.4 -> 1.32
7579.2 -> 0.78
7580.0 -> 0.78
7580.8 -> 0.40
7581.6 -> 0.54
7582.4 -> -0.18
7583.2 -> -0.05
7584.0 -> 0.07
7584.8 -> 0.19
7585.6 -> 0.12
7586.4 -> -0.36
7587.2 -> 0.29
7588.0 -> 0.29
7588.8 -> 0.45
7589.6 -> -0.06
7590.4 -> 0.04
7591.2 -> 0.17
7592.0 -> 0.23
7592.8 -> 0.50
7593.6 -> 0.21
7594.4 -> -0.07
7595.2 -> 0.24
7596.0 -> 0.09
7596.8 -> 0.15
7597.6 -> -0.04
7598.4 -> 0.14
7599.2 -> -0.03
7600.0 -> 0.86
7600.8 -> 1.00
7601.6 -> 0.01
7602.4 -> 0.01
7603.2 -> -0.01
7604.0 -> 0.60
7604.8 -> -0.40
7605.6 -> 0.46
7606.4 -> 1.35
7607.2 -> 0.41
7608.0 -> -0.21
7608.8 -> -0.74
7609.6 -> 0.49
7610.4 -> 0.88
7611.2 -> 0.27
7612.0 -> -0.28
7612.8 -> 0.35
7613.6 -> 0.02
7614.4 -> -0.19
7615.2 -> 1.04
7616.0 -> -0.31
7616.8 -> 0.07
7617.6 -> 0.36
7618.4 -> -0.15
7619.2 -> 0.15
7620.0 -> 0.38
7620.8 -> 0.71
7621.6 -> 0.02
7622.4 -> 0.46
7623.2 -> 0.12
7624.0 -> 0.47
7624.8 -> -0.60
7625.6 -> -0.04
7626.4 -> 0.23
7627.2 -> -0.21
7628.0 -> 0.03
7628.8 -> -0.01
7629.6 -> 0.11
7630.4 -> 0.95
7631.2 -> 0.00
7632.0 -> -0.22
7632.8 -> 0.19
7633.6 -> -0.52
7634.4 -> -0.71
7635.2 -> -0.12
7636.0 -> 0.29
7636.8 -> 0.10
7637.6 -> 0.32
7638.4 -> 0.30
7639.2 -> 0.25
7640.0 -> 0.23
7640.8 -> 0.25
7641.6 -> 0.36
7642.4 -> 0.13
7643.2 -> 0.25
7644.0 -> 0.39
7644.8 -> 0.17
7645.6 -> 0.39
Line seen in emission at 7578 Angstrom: [O II]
